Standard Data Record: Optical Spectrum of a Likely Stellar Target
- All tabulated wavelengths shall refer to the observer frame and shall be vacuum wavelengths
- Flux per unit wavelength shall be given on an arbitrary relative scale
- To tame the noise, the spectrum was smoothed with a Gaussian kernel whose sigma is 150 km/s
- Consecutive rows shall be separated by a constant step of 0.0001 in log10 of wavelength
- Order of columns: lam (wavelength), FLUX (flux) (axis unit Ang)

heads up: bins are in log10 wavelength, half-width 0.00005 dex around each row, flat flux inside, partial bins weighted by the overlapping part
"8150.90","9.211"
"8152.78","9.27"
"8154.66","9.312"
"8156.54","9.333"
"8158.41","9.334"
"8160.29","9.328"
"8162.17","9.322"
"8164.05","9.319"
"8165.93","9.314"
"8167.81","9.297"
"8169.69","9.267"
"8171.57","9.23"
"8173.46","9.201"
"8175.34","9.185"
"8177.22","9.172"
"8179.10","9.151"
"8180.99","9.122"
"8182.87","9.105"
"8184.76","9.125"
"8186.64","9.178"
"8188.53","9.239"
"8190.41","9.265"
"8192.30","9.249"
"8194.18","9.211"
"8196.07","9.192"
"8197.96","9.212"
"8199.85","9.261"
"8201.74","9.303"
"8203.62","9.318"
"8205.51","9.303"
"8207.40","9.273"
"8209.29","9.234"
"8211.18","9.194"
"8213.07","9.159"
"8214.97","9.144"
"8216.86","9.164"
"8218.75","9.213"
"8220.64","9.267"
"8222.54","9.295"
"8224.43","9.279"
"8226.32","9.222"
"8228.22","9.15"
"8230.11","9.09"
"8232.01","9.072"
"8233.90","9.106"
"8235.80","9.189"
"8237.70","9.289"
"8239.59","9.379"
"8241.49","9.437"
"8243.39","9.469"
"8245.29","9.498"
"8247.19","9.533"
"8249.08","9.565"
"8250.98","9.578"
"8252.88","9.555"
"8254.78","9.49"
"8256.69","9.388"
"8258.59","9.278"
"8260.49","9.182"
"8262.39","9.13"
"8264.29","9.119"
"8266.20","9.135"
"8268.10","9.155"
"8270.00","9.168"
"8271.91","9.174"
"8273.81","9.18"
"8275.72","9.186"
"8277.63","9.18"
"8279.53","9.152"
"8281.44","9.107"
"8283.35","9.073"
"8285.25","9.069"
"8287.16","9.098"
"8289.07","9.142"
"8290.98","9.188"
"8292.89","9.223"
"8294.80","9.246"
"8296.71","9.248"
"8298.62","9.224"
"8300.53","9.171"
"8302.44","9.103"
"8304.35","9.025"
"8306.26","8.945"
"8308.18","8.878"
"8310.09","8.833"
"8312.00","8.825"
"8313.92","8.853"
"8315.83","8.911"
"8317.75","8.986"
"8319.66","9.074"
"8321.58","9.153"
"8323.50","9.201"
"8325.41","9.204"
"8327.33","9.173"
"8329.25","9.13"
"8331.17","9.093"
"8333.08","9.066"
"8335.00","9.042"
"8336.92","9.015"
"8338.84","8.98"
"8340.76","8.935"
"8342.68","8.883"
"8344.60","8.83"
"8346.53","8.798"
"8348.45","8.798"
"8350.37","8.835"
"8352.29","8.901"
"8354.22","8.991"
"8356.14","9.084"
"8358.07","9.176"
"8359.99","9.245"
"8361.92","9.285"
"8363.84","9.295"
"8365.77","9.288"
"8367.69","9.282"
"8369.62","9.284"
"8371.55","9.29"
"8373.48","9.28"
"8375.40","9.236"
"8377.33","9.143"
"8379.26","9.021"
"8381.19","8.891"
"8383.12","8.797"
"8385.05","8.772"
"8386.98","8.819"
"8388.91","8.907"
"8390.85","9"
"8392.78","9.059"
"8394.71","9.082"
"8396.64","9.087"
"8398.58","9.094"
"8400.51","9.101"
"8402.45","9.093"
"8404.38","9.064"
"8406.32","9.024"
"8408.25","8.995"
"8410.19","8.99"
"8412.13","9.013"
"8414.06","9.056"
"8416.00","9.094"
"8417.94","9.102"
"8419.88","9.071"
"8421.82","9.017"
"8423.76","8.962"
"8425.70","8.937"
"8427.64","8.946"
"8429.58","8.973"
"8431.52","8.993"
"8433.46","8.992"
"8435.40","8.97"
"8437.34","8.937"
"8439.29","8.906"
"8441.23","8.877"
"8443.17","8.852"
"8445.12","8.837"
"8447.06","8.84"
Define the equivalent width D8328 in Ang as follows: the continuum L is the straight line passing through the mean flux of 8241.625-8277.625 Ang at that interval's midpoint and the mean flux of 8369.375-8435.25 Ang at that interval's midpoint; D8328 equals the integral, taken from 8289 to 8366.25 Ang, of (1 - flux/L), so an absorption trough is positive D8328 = 1.1 Ang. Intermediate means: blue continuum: 9.32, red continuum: 9.03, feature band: 9.05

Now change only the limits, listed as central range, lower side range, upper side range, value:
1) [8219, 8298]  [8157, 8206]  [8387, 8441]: -0.74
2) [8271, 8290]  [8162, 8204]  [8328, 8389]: -0.02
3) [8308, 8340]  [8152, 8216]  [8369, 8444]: 0.25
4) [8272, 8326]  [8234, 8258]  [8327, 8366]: 0.77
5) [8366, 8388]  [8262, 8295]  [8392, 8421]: 0.00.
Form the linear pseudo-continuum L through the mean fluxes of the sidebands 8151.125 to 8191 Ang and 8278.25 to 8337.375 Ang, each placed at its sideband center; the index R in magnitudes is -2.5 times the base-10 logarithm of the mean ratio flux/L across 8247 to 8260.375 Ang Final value -0.04 mag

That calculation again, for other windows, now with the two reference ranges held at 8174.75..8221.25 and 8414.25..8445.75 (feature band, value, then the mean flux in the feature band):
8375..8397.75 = 0.00 mag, 8.98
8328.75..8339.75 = 0.00 mag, 9.06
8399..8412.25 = -0.01 mag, 9.04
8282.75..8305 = -0.01 mag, 9.16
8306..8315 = 0.03 mag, 8.86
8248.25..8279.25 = -0.02 mag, 9.27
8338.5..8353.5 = 0.02 mag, 8.86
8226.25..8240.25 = 0.00 mag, 9.18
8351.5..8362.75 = -0.01 mag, 9.11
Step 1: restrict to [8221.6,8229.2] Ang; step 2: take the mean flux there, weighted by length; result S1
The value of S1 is 9.24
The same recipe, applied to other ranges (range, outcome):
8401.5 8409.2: 9.05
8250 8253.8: 9.57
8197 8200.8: 9.22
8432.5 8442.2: 8.94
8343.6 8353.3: 8.83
